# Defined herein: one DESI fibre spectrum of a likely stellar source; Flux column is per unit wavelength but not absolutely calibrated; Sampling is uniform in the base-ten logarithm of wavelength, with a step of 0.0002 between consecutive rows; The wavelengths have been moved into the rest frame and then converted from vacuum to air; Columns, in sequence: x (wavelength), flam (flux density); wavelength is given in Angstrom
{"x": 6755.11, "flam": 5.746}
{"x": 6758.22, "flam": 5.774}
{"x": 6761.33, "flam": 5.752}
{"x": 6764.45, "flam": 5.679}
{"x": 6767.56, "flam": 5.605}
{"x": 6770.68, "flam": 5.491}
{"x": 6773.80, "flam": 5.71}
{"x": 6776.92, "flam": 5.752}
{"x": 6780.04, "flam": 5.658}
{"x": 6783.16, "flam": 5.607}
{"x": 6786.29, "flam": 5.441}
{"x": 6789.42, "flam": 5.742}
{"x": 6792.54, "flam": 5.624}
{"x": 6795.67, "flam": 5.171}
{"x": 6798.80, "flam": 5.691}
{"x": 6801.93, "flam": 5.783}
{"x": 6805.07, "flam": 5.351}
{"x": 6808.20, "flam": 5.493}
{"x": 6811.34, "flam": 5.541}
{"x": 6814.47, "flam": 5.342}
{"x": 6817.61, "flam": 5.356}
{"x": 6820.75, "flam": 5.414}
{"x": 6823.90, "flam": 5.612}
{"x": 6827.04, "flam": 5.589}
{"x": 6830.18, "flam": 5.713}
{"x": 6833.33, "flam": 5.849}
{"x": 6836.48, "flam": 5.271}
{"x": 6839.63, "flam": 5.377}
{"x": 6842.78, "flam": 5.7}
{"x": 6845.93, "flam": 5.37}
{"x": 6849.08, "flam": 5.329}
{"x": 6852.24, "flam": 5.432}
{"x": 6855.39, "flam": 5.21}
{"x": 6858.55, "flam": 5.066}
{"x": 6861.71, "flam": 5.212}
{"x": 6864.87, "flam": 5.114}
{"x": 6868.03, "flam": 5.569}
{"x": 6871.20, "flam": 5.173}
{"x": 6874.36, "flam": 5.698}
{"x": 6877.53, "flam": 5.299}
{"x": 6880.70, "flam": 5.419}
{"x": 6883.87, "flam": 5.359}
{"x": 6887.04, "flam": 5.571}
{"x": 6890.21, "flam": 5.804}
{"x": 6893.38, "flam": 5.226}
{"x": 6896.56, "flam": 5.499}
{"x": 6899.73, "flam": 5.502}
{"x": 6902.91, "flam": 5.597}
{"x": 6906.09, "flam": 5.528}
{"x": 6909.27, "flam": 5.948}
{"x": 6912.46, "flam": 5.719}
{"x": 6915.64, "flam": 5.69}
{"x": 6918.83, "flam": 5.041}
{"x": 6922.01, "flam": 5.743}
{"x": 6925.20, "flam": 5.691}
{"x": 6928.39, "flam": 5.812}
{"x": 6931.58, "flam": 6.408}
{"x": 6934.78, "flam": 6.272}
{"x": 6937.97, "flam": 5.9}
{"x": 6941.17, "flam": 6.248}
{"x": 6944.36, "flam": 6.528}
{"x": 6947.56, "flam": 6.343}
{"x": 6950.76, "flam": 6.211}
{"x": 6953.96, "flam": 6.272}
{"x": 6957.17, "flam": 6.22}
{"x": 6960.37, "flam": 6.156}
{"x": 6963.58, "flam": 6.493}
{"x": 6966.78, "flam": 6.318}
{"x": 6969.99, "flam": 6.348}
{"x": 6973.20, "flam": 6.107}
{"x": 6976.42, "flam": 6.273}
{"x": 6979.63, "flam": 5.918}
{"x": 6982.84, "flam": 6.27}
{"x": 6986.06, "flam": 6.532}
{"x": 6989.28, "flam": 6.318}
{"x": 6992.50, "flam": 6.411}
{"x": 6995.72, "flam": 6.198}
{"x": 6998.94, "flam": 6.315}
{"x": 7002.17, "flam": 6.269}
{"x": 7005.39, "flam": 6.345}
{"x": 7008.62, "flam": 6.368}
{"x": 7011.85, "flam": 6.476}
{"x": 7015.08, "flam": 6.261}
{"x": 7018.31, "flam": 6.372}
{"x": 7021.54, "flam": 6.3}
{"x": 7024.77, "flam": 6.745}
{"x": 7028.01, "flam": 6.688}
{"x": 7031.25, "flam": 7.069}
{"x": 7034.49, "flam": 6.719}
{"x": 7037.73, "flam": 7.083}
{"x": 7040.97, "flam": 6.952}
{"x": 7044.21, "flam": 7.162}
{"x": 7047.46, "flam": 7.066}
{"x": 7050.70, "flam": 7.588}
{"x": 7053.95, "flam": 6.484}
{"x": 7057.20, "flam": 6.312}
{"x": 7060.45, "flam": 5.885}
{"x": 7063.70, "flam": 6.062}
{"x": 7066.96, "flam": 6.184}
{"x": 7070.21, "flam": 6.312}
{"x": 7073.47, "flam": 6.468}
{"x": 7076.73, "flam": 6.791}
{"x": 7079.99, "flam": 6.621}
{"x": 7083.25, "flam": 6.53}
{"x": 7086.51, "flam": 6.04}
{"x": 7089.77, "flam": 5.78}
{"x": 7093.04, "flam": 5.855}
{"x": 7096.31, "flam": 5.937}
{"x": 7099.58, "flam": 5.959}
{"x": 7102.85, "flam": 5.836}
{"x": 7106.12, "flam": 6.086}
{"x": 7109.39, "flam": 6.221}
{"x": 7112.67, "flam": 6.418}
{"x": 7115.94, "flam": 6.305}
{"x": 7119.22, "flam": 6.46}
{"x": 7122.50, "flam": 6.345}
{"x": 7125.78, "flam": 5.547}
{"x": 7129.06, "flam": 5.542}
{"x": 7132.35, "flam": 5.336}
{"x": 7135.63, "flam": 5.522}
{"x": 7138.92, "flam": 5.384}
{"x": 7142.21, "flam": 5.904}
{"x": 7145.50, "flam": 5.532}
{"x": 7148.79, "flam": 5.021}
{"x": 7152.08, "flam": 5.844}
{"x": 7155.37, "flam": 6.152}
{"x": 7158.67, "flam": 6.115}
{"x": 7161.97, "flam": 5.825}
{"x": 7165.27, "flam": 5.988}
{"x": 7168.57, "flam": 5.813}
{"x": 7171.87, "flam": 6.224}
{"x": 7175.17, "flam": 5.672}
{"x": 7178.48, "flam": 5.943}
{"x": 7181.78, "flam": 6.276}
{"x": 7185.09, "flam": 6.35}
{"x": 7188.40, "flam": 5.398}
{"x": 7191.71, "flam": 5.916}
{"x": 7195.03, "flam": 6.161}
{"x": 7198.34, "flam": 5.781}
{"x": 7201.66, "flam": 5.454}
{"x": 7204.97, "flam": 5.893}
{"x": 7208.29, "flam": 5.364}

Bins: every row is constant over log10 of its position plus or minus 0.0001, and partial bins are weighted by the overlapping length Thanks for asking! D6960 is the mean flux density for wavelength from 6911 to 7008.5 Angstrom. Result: 6.15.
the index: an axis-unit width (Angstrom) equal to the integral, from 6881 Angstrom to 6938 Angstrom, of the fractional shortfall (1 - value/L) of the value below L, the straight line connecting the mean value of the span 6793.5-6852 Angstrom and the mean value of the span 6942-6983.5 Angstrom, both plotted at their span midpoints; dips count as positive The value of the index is 2.9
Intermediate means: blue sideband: 5.5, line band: 5.67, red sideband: 6.27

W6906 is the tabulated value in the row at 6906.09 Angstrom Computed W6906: 5.528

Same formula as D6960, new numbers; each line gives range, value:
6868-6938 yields 5.62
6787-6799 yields 5.53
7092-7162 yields 5.87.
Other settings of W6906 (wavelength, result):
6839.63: 5.377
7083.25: 6.53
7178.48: 5.943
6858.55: 5.066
